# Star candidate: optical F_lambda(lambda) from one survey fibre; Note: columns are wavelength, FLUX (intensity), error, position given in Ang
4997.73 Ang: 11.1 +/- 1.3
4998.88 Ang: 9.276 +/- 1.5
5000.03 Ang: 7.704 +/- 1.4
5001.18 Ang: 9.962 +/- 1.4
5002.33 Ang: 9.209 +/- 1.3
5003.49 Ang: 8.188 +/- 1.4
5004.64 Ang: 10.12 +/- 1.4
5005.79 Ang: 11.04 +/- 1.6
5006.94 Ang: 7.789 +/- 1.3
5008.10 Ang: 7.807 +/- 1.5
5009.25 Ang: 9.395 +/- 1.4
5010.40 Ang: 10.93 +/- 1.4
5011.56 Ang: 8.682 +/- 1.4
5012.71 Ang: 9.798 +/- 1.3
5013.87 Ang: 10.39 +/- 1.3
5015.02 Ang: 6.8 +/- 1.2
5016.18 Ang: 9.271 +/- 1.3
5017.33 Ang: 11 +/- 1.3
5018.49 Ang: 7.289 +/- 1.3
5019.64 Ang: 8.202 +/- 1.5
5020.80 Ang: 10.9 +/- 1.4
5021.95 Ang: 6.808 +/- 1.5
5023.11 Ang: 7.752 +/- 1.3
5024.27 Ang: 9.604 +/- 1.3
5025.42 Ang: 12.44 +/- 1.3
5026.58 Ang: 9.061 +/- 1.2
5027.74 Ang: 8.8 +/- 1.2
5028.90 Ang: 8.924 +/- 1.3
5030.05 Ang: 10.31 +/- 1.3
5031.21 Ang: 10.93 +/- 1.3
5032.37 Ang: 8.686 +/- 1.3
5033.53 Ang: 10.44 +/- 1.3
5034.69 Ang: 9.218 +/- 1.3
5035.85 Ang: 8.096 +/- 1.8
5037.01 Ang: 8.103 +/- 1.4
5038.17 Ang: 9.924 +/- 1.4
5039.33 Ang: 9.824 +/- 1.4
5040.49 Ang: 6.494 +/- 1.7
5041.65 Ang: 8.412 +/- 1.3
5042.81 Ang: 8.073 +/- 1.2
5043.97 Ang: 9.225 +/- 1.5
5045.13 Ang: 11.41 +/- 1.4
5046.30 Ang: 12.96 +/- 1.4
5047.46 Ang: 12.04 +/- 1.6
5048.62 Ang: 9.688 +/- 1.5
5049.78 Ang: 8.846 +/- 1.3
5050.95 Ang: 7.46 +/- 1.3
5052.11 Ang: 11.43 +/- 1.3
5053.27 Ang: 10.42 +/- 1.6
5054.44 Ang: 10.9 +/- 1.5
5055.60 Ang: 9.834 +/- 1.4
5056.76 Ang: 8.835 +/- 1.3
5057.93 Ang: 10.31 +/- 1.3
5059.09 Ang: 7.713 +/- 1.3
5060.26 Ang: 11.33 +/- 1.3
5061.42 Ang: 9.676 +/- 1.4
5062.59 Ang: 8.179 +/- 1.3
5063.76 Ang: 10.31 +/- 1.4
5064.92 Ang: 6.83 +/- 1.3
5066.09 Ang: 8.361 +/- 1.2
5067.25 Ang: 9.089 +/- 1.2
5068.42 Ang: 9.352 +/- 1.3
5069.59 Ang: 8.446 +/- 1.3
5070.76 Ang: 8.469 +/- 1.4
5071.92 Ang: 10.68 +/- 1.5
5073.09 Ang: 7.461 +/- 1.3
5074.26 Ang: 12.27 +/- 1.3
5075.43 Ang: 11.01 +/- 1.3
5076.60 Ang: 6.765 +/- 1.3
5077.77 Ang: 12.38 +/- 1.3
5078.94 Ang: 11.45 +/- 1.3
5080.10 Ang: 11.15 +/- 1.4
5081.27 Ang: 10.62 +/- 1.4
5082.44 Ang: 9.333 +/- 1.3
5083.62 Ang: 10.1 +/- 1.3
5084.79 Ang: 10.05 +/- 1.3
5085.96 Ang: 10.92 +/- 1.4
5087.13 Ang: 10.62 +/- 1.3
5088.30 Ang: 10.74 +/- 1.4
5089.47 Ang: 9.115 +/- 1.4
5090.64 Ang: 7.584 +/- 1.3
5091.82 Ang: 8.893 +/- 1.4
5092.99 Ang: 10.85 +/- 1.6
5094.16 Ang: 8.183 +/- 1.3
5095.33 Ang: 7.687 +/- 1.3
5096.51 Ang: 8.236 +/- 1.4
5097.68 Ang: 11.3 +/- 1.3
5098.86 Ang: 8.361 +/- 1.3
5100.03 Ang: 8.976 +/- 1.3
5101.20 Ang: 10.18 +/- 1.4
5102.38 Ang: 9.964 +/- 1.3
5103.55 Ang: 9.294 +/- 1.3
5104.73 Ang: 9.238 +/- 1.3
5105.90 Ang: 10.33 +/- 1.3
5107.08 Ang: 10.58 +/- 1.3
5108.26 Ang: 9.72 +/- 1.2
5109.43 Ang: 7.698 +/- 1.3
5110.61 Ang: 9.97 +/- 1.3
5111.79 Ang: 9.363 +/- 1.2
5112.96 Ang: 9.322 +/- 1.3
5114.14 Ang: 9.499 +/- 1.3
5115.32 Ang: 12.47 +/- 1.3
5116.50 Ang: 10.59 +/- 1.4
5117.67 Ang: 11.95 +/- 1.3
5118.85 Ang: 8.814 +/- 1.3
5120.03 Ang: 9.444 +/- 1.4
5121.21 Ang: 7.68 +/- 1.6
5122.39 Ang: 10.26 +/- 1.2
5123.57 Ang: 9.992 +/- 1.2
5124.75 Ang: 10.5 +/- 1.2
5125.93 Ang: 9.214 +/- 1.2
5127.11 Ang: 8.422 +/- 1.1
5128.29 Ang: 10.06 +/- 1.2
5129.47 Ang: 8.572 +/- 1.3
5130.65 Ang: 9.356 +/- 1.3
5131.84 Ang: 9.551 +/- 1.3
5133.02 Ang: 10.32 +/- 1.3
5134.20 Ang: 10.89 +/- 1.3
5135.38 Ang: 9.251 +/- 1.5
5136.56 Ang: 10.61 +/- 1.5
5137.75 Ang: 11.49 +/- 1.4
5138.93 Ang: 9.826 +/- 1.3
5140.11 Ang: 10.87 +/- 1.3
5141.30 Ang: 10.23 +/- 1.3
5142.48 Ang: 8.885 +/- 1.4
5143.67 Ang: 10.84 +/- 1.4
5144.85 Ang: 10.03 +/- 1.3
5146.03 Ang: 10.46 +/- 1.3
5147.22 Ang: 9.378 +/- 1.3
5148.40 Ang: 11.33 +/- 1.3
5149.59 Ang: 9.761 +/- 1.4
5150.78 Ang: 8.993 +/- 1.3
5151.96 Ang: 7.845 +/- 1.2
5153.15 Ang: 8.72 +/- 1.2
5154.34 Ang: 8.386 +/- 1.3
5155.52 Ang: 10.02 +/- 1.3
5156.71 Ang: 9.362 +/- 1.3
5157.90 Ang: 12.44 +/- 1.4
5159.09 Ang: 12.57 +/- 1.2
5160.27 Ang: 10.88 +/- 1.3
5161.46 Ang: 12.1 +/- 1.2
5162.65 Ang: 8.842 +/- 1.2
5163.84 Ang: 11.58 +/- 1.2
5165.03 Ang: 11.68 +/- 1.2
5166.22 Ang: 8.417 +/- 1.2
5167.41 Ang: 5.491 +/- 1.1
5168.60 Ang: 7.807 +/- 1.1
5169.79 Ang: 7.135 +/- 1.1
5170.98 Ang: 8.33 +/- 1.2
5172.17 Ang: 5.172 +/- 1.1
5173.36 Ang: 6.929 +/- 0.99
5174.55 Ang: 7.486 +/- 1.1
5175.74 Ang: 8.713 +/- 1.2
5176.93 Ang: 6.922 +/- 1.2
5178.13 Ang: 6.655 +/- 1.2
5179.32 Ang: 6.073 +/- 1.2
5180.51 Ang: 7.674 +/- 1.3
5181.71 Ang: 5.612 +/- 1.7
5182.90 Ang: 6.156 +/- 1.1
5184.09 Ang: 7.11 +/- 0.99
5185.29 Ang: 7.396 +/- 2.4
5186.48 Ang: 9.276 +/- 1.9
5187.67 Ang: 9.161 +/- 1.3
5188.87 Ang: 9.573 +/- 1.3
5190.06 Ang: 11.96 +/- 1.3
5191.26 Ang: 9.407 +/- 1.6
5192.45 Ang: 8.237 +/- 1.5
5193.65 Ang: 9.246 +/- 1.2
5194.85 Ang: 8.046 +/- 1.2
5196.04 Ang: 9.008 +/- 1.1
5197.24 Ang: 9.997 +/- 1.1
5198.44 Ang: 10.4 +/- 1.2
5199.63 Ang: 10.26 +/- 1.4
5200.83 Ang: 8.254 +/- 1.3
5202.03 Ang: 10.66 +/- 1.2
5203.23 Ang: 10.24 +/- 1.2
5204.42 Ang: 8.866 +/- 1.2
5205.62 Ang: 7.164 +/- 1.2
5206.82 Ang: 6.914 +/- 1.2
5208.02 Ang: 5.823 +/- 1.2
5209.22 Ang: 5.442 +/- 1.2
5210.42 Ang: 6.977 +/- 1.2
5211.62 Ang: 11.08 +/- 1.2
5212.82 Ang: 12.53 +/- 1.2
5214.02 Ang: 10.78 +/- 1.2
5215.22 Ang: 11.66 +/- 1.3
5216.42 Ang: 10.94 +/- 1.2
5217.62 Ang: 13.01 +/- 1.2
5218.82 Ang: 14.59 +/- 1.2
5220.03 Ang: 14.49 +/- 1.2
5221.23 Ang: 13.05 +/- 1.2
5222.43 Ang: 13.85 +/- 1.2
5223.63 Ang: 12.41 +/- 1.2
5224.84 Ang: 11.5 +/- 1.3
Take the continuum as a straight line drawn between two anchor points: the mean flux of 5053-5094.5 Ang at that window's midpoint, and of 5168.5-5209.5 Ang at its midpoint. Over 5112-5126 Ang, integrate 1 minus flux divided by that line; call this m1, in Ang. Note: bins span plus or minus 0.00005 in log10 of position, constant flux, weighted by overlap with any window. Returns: -1.4 Ang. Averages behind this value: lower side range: 9.68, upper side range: 8.11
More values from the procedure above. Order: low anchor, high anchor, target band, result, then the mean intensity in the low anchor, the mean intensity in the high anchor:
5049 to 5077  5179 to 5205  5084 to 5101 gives -0.4 Ang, 9.35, 8.79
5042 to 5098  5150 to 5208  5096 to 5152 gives -3.7 Ang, 9.71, 8.71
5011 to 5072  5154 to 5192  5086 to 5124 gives -2.6 Ang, 9.35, 8.64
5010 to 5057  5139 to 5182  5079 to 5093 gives -1.1 Ang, 9.47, 9.02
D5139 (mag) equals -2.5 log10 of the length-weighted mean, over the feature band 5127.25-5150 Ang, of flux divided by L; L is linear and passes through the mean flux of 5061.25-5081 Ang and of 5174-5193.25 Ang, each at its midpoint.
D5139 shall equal -0.170 mag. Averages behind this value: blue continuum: 9.54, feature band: 10.1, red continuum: 7.98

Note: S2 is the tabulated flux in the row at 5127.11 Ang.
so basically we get 8.422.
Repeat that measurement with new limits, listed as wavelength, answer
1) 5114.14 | 9.499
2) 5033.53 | 10.44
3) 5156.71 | 9.362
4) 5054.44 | 10.9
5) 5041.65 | 8.412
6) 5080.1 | 11.15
